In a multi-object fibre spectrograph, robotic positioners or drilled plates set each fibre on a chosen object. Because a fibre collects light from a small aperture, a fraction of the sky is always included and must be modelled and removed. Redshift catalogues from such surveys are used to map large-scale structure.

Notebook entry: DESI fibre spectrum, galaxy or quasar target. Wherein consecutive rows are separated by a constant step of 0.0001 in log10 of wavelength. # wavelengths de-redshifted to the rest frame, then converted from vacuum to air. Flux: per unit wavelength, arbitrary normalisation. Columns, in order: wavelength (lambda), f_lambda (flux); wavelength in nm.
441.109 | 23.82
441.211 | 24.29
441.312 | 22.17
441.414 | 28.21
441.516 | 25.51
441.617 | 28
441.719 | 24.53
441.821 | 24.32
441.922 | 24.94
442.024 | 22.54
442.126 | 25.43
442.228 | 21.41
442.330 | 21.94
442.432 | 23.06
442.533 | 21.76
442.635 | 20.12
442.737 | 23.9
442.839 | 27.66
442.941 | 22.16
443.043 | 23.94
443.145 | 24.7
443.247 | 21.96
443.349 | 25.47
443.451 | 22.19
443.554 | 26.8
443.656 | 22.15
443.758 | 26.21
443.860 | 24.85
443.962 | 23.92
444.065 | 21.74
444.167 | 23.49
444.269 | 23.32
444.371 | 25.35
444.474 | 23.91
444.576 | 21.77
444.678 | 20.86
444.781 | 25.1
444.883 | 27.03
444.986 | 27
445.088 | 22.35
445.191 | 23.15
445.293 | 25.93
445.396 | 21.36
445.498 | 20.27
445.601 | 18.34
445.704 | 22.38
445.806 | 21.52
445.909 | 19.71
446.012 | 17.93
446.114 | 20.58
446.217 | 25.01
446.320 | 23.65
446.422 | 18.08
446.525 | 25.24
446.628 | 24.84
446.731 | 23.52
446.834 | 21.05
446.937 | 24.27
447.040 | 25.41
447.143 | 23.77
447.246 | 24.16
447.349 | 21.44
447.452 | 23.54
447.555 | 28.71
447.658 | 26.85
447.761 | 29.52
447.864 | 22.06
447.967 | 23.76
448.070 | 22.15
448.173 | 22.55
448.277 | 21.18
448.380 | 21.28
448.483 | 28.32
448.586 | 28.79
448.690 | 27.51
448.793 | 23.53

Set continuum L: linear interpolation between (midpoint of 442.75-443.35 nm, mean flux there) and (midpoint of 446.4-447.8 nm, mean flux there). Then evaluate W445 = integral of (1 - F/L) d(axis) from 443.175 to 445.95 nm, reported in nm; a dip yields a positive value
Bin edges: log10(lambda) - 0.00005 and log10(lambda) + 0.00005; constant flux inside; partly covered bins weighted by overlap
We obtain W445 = 0.11 nm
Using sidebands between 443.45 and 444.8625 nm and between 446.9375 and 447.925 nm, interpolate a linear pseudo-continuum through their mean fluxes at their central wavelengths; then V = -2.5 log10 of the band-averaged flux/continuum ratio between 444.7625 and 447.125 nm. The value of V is 0.08 mag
